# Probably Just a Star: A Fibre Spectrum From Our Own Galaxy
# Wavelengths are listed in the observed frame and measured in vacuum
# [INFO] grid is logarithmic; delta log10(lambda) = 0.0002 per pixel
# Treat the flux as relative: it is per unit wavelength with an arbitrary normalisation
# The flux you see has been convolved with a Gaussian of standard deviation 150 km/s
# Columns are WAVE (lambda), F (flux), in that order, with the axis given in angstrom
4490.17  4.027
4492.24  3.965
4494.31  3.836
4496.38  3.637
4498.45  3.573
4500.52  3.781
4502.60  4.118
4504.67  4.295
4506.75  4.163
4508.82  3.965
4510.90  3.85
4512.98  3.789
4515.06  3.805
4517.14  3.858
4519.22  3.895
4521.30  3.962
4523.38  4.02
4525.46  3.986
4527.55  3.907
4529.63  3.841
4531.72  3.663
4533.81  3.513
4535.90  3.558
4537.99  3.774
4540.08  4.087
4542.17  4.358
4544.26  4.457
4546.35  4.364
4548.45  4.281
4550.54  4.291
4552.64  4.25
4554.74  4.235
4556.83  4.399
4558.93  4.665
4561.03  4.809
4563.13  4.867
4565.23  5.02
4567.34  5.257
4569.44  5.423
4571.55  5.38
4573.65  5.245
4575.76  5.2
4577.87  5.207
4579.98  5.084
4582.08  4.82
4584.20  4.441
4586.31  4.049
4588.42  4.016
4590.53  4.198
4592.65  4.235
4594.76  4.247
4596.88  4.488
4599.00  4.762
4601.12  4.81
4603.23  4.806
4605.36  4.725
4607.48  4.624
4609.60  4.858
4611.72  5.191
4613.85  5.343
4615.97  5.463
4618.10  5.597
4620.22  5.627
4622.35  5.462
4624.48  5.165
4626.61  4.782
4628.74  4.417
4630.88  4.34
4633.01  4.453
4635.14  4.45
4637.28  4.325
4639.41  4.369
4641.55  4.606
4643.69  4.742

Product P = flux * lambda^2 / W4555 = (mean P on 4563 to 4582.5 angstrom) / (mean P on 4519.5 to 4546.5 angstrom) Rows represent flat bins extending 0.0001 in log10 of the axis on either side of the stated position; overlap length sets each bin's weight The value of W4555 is 1.33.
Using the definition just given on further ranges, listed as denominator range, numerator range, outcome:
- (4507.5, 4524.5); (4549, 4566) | 1.19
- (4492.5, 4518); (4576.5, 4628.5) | 1.30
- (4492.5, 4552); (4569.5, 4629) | 1.28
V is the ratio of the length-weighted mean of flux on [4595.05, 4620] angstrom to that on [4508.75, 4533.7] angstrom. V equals 1.29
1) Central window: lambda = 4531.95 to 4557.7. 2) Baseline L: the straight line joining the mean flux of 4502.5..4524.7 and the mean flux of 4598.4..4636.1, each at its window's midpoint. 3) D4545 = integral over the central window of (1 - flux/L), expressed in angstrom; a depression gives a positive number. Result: 0.9 angstrom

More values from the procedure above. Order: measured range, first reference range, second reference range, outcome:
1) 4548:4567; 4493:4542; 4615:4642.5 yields -1.5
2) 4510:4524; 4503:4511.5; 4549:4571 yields 1.1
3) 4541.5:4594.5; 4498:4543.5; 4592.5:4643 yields -3.9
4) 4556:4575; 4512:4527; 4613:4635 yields -2.6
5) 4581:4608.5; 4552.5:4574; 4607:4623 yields 3.5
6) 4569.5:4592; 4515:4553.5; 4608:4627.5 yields -0.4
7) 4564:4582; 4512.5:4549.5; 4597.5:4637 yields -3.2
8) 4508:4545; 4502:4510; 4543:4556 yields 2.8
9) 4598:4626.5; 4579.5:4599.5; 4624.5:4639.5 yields -4.1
